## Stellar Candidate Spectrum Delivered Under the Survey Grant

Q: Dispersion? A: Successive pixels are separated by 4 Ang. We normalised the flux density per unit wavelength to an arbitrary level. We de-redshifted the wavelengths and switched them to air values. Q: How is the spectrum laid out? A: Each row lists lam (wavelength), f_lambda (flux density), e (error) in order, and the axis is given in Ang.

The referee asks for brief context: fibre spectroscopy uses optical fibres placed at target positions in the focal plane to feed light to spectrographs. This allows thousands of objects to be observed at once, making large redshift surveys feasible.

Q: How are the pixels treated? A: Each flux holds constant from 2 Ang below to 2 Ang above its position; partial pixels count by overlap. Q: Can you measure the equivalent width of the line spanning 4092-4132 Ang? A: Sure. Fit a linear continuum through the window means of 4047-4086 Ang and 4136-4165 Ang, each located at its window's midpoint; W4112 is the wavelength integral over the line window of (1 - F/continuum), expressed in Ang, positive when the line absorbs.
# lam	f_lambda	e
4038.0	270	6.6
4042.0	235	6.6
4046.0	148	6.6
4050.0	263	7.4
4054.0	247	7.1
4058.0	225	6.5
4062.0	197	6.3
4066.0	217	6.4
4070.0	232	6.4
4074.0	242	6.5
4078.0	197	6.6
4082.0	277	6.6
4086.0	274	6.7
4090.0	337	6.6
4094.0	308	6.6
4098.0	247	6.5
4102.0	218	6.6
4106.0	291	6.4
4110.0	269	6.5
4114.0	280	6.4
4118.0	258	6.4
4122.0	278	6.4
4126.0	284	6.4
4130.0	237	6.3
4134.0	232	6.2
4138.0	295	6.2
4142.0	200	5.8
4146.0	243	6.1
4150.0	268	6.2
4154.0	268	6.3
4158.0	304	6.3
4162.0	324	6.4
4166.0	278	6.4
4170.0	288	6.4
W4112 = -2.1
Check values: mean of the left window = 233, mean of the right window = 272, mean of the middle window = 267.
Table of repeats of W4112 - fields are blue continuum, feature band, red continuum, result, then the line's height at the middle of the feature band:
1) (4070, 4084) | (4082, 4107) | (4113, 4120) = -2.8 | 251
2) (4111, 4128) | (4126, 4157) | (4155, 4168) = 3.7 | 288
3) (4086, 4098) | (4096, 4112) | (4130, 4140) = 1.8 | 290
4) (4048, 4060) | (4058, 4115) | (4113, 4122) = 0.8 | 258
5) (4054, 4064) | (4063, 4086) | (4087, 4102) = 1.2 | 247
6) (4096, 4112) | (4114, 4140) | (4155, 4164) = 1.2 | 278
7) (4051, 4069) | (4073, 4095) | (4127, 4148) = -4.0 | 230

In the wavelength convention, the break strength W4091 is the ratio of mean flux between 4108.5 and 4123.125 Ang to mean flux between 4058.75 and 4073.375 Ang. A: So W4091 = 1.2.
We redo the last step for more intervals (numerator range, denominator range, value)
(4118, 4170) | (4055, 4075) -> 1.20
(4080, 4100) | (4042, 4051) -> 1.40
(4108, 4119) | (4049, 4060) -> 1.11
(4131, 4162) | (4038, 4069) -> 1.18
